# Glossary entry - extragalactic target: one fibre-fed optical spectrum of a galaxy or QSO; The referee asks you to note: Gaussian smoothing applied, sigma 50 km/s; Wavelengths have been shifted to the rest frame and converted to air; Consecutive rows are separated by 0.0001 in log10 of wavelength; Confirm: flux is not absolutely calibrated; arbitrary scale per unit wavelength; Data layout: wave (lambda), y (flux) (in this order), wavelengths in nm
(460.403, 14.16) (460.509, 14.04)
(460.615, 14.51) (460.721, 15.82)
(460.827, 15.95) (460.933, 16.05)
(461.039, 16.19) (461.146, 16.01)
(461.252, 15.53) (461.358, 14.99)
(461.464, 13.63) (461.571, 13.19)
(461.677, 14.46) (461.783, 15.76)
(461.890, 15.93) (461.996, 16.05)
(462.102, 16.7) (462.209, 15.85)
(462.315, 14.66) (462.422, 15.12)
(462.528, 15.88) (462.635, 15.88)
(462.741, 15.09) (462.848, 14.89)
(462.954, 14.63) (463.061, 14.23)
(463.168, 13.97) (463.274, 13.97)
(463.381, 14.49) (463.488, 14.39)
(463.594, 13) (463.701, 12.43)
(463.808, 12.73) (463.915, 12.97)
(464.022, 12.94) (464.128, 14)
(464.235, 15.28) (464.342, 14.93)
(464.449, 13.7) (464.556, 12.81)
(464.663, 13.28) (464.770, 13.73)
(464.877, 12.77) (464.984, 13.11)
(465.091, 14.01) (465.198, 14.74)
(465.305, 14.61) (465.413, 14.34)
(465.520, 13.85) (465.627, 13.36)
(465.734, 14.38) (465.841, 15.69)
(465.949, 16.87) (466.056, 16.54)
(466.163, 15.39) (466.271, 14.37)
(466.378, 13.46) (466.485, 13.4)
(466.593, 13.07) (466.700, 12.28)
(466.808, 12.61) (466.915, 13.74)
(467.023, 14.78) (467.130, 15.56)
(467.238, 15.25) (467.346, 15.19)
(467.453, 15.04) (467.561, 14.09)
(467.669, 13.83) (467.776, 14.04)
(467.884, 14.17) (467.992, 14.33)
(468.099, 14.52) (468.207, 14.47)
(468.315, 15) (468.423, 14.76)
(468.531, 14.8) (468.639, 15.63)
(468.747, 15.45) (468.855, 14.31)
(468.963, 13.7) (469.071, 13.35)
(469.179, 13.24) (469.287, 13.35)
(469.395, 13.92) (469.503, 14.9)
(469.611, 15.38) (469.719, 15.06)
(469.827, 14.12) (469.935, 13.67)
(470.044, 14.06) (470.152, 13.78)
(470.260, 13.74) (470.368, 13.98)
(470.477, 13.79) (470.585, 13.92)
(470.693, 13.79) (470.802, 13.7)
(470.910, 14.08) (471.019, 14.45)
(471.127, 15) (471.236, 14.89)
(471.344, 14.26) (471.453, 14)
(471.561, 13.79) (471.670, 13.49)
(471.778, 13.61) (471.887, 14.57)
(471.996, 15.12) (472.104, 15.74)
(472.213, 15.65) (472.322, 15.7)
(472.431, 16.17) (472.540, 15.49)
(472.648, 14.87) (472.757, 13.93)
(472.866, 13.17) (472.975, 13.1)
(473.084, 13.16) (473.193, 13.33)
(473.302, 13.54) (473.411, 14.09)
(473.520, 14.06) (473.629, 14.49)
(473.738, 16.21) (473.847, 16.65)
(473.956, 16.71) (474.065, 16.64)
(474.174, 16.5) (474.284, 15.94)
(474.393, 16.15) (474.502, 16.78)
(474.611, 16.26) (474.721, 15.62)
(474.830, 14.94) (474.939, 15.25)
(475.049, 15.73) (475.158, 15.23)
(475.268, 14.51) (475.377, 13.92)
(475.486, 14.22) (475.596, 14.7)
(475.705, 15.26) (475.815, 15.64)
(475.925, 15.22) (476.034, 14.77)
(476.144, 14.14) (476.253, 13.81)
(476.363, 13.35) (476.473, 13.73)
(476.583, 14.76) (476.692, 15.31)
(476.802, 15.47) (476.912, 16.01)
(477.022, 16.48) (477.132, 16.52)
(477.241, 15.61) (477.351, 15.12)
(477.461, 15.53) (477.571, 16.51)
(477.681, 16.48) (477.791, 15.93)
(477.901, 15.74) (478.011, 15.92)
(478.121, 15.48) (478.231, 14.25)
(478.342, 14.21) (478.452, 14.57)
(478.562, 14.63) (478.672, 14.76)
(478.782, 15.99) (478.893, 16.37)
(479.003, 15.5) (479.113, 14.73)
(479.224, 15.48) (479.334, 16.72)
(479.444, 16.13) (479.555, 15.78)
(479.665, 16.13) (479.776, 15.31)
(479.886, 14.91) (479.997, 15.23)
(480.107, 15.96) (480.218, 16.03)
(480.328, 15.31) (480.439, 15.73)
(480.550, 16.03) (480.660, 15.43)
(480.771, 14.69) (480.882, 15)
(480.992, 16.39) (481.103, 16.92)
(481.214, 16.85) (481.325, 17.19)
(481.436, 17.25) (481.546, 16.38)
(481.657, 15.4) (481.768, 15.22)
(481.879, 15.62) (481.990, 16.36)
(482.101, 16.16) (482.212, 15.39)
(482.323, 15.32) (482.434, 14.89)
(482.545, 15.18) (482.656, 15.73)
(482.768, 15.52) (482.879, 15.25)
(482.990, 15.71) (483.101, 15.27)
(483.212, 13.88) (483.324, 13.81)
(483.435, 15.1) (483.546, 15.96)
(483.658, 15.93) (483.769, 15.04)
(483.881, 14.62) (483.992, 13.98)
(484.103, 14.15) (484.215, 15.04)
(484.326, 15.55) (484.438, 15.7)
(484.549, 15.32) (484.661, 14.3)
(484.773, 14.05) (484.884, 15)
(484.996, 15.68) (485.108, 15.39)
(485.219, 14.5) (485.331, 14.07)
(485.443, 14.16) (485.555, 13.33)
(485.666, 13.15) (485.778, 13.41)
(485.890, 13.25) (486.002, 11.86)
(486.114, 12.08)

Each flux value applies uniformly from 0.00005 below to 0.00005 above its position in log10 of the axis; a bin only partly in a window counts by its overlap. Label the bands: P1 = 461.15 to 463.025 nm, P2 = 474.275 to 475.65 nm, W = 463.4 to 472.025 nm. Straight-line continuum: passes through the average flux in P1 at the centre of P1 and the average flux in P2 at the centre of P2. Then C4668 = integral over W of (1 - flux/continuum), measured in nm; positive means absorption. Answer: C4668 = 0.62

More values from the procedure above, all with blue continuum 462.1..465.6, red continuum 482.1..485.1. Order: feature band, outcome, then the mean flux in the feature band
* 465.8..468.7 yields -0.05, 14.5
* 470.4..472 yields 0.04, 14.1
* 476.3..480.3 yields -0.17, 15.5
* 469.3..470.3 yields 0.01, 14.3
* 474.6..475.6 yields -0.02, 15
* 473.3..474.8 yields -0.11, 15.8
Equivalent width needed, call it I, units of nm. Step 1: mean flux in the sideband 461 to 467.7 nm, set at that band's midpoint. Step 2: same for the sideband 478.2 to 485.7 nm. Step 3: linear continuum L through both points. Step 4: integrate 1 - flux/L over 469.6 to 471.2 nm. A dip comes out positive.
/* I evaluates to 0.06 nm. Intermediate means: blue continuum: 14.4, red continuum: 15.3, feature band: 14.1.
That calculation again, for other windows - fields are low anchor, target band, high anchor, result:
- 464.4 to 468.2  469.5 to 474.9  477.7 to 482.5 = 0.040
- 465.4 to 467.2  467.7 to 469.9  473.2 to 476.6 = 0.023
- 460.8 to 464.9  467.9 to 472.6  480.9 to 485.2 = 0.141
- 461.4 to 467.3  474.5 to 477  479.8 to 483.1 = 0.051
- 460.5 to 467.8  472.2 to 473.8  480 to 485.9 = 0.043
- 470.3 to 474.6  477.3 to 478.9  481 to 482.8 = 0.007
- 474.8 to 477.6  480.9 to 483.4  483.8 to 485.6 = -0.152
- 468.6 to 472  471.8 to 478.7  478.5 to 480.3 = -0.084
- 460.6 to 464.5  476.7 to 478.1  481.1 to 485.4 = -0.069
